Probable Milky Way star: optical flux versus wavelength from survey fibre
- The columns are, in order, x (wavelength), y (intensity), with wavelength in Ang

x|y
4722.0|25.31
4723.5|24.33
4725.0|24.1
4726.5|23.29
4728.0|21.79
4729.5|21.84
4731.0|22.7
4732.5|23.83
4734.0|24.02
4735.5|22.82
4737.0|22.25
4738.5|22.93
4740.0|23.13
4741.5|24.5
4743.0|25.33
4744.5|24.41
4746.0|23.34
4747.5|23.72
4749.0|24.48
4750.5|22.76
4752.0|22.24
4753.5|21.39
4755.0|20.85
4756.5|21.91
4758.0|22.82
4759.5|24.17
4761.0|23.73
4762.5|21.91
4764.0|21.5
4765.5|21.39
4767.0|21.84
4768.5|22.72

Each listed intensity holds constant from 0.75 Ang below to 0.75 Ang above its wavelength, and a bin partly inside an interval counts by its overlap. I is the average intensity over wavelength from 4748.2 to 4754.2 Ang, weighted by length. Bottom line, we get 22.7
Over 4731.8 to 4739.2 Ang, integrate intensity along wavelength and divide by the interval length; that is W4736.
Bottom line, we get 23.2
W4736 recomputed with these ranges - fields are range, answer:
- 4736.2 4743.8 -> 23.6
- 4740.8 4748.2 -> 24.3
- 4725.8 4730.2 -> 22.3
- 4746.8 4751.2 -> 23.7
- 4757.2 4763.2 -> 23.2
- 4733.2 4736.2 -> 23.4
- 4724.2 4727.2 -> 23.7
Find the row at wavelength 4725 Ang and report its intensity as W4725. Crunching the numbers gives 24.1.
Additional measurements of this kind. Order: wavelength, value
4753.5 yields 21.39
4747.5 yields 23.72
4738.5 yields 22.93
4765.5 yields 21.39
